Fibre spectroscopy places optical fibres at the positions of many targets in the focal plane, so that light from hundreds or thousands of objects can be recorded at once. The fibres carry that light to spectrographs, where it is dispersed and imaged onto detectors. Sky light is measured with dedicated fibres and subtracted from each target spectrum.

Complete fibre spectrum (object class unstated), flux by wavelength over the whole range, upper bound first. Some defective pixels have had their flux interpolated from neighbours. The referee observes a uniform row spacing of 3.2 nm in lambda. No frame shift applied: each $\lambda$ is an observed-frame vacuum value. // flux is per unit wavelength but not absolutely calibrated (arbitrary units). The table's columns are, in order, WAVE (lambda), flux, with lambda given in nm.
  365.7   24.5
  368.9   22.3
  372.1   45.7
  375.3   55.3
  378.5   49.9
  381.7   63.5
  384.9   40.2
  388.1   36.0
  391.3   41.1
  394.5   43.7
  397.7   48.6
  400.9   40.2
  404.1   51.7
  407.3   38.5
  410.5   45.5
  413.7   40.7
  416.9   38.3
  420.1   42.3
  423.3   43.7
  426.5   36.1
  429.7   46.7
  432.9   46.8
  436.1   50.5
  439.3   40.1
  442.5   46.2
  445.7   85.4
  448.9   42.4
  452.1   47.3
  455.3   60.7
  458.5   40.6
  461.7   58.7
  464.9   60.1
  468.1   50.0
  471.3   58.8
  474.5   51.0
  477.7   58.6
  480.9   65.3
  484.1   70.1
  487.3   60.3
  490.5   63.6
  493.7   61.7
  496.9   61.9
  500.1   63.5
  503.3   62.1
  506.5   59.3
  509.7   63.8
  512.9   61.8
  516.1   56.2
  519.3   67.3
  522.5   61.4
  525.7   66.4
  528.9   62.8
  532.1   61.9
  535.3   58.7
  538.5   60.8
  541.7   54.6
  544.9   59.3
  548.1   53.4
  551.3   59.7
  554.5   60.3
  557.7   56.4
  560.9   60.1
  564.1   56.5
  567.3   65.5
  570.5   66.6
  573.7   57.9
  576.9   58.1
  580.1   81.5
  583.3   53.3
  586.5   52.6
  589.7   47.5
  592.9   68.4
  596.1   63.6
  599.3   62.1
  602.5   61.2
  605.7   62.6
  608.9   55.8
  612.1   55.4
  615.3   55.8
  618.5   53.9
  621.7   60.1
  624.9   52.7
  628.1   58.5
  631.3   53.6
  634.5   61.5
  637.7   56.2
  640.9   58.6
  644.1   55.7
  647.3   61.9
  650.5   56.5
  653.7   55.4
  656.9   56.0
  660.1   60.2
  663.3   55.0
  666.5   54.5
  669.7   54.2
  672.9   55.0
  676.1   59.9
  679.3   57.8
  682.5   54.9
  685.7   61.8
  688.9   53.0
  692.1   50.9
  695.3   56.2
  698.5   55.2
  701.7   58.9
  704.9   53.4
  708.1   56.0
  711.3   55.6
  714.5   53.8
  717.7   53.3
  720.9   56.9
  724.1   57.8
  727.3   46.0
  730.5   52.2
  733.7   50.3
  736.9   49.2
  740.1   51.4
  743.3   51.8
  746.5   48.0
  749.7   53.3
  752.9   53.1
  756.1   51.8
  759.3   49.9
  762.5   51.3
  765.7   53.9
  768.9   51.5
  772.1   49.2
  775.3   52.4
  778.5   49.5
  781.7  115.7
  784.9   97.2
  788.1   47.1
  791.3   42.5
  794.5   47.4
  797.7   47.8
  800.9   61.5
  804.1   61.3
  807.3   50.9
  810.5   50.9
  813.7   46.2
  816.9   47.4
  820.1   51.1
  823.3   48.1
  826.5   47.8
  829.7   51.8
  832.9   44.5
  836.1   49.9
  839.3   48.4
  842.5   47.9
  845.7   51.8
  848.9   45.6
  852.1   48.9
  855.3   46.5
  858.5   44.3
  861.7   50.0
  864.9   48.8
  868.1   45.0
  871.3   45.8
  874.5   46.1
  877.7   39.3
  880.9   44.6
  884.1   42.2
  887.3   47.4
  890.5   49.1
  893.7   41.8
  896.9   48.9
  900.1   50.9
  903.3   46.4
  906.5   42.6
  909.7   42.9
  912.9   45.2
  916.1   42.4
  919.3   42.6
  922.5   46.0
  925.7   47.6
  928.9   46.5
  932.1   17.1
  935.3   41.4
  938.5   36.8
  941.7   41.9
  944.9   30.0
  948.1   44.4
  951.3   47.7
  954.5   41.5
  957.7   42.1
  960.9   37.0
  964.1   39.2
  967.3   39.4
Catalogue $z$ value 0.193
